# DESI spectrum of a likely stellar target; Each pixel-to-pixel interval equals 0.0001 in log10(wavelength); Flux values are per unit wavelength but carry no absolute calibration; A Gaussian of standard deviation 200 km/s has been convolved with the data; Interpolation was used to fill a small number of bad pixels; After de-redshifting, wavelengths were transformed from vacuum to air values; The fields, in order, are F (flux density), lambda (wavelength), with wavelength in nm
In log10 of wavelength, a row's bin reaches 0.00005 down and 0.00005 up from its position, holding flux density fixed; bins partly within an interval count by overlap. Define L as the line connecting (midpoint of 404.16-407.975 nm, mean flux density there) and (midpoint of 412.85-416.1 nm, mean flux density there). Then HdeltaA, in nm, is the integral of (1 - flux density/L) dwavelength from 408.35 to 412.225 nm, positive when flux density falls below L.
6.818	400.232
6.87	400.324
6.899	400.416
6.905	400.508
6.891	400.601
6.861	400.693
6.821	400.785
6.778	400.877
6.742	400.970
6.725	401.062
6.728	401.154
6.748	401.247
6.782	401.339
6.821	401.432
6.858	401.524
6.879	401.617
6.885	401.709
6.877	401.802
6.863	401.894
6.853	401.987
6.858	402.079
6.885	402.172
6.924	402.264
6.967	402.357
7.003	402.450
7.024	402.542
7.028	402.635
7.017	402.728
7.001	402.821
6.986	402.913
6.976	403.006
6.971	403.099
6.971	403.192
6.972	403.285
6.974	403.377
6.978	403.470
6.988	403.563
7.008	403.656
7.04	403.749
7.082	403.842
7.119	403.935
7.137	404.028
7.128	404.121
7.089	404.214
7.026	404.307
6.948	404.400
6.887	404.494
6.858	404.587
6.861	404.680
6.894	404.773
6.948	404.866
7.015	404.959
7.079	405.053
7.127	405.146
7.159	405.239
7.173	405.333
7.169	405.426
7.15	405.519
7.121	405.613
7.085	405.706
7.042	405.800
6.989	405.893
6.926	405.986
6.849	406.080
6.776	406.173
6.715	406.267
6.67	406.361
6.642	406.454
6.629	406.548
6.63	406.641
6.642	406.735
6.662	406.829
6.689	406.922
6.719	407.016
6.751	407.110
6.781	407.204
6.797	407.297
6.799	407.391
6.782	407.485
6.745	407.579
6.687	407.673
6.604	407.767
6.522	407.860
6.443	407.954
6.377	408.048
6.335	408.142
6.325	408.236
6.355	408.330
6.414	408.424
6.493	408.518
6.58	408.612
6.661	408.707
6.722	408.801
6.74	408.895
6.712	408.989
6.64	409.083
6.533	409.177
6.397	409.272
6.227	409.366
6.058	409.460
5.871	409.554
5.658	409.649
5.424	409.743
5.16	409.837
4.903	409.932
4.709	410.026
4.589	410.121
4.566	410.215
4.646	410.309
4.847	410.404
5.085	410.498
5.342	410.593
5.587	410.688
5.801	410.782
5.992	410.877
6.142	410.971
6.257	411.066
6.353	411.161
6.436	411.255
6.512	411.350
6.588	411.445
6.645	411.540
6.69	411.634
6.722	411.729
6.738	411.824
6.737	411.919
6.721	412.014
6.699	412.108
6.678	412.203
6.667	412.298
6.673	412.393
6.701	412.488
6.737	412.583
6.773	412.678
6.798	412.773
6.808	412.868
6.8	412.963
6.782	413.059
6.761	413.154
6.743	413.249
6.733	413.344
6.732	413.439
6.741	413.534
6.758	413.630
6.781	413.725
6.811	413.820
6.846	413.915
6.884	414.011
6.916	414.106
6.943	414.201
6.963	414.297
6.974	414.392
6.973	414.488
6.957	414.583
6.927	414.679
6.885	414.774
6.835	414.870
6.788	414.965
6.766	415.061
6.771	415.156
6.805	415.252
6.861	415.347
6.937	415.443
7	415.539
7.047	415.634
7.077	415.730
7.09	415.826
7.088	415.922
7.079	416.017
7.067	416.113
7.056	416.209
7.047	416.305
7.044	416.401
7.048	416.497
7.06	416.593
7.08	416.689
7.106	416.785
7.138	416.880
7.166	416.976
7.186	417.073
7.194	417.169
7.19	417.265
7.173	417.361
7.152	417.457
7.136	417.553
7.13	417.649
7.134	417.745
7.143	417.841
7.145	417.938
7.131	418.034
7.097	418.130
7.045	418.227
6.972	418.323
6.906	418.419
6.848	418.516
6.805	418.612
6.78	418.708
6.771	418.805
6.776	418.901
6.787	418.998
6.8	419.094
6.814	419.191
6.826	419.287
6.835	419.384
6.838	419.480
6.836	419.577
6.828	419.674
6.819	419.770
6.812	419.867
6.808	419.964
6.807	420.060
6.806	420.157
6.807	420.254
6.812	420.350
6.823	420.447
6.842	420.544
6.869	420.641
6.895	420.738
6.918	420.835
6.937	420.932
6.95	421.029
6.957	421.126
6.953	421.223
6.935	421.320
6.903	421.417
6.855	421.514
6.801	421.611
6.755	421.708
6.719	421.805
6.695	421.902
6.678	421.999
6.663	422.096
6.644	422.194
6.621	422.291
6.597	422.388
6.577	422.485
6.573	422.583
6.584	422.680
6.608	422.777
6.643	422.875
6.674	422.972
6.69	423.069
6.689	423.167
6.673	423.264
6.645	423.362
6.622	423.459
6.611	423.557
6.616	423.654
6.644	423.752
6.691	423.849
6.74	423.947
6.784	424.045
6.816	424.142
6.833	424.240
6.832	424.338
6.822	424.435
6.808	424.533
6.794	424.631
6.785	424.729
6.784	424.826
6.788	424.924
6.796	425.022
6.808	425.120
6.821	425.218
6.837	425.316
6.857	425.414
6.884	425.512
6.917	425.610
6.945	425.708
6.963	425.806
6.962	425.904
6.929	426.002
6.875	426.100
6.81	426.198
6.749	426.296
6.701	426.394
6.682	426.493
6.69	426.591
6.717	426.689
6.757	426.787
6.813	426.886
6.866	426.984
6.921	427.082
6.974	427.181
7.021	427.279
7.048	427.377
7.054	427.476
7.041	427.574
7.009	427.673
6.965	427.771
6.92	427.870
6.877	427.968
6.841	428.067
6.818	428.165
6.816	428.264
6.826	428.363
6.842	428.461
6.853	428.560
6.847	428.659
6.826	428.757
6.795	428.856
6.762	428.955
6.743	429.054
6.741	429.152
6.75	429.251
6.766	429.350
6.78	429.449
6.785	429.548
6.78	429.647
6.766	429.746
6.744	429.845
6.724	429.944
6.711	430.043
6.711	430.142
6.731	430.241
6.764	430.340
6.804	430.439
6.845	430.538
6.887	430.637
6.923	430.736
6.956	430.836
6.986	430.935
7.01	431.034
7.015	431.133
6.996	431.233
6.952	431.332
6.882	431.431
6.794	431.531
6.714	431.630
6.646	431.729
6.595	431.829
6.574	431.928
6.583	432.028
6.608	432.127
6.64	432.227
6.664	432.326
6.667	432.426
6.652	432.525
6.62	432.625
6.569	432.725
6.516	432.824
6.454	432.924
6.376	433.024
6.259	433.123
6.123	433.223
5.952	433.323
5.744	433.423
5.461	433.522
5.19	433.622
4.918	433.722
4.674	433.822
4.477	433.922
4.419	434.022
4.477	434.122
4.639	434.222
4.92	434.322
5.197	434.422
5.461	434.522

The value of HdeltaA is 0.46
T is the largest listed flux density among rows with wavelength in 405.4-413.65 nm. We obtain 7.169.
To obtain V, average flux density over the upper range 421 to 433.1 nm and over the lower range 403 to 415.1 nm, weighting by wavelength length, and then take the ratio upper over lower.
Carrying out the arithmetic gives 1.0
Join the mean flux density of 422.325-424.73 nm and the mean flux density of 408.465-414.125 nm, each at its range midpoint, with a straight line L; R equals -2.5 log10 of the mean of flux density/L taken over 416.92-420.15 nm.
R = -0.07 mag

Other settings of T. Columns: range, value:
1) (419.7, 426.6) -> 6.963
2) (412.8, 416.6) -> 7.09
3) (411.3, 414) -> 6.846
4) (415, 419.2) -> 7.194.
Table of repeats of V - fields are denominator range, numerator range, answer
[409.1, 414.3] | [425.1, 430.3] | 1.09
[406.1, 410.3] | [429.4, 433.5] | 1.06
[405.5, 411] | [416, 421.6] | 1.11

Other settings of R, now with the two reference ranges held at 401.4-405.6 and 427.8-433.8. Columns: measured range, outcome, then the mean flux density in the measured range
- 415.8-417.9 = -0.05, 7.11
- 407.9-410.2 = 0.14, 6.07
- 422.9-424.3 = 0.00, 6.7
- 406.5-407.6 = 0.04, 6.72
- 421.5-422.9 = 0.01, 6.66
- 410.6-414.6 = 0.04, 6.64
